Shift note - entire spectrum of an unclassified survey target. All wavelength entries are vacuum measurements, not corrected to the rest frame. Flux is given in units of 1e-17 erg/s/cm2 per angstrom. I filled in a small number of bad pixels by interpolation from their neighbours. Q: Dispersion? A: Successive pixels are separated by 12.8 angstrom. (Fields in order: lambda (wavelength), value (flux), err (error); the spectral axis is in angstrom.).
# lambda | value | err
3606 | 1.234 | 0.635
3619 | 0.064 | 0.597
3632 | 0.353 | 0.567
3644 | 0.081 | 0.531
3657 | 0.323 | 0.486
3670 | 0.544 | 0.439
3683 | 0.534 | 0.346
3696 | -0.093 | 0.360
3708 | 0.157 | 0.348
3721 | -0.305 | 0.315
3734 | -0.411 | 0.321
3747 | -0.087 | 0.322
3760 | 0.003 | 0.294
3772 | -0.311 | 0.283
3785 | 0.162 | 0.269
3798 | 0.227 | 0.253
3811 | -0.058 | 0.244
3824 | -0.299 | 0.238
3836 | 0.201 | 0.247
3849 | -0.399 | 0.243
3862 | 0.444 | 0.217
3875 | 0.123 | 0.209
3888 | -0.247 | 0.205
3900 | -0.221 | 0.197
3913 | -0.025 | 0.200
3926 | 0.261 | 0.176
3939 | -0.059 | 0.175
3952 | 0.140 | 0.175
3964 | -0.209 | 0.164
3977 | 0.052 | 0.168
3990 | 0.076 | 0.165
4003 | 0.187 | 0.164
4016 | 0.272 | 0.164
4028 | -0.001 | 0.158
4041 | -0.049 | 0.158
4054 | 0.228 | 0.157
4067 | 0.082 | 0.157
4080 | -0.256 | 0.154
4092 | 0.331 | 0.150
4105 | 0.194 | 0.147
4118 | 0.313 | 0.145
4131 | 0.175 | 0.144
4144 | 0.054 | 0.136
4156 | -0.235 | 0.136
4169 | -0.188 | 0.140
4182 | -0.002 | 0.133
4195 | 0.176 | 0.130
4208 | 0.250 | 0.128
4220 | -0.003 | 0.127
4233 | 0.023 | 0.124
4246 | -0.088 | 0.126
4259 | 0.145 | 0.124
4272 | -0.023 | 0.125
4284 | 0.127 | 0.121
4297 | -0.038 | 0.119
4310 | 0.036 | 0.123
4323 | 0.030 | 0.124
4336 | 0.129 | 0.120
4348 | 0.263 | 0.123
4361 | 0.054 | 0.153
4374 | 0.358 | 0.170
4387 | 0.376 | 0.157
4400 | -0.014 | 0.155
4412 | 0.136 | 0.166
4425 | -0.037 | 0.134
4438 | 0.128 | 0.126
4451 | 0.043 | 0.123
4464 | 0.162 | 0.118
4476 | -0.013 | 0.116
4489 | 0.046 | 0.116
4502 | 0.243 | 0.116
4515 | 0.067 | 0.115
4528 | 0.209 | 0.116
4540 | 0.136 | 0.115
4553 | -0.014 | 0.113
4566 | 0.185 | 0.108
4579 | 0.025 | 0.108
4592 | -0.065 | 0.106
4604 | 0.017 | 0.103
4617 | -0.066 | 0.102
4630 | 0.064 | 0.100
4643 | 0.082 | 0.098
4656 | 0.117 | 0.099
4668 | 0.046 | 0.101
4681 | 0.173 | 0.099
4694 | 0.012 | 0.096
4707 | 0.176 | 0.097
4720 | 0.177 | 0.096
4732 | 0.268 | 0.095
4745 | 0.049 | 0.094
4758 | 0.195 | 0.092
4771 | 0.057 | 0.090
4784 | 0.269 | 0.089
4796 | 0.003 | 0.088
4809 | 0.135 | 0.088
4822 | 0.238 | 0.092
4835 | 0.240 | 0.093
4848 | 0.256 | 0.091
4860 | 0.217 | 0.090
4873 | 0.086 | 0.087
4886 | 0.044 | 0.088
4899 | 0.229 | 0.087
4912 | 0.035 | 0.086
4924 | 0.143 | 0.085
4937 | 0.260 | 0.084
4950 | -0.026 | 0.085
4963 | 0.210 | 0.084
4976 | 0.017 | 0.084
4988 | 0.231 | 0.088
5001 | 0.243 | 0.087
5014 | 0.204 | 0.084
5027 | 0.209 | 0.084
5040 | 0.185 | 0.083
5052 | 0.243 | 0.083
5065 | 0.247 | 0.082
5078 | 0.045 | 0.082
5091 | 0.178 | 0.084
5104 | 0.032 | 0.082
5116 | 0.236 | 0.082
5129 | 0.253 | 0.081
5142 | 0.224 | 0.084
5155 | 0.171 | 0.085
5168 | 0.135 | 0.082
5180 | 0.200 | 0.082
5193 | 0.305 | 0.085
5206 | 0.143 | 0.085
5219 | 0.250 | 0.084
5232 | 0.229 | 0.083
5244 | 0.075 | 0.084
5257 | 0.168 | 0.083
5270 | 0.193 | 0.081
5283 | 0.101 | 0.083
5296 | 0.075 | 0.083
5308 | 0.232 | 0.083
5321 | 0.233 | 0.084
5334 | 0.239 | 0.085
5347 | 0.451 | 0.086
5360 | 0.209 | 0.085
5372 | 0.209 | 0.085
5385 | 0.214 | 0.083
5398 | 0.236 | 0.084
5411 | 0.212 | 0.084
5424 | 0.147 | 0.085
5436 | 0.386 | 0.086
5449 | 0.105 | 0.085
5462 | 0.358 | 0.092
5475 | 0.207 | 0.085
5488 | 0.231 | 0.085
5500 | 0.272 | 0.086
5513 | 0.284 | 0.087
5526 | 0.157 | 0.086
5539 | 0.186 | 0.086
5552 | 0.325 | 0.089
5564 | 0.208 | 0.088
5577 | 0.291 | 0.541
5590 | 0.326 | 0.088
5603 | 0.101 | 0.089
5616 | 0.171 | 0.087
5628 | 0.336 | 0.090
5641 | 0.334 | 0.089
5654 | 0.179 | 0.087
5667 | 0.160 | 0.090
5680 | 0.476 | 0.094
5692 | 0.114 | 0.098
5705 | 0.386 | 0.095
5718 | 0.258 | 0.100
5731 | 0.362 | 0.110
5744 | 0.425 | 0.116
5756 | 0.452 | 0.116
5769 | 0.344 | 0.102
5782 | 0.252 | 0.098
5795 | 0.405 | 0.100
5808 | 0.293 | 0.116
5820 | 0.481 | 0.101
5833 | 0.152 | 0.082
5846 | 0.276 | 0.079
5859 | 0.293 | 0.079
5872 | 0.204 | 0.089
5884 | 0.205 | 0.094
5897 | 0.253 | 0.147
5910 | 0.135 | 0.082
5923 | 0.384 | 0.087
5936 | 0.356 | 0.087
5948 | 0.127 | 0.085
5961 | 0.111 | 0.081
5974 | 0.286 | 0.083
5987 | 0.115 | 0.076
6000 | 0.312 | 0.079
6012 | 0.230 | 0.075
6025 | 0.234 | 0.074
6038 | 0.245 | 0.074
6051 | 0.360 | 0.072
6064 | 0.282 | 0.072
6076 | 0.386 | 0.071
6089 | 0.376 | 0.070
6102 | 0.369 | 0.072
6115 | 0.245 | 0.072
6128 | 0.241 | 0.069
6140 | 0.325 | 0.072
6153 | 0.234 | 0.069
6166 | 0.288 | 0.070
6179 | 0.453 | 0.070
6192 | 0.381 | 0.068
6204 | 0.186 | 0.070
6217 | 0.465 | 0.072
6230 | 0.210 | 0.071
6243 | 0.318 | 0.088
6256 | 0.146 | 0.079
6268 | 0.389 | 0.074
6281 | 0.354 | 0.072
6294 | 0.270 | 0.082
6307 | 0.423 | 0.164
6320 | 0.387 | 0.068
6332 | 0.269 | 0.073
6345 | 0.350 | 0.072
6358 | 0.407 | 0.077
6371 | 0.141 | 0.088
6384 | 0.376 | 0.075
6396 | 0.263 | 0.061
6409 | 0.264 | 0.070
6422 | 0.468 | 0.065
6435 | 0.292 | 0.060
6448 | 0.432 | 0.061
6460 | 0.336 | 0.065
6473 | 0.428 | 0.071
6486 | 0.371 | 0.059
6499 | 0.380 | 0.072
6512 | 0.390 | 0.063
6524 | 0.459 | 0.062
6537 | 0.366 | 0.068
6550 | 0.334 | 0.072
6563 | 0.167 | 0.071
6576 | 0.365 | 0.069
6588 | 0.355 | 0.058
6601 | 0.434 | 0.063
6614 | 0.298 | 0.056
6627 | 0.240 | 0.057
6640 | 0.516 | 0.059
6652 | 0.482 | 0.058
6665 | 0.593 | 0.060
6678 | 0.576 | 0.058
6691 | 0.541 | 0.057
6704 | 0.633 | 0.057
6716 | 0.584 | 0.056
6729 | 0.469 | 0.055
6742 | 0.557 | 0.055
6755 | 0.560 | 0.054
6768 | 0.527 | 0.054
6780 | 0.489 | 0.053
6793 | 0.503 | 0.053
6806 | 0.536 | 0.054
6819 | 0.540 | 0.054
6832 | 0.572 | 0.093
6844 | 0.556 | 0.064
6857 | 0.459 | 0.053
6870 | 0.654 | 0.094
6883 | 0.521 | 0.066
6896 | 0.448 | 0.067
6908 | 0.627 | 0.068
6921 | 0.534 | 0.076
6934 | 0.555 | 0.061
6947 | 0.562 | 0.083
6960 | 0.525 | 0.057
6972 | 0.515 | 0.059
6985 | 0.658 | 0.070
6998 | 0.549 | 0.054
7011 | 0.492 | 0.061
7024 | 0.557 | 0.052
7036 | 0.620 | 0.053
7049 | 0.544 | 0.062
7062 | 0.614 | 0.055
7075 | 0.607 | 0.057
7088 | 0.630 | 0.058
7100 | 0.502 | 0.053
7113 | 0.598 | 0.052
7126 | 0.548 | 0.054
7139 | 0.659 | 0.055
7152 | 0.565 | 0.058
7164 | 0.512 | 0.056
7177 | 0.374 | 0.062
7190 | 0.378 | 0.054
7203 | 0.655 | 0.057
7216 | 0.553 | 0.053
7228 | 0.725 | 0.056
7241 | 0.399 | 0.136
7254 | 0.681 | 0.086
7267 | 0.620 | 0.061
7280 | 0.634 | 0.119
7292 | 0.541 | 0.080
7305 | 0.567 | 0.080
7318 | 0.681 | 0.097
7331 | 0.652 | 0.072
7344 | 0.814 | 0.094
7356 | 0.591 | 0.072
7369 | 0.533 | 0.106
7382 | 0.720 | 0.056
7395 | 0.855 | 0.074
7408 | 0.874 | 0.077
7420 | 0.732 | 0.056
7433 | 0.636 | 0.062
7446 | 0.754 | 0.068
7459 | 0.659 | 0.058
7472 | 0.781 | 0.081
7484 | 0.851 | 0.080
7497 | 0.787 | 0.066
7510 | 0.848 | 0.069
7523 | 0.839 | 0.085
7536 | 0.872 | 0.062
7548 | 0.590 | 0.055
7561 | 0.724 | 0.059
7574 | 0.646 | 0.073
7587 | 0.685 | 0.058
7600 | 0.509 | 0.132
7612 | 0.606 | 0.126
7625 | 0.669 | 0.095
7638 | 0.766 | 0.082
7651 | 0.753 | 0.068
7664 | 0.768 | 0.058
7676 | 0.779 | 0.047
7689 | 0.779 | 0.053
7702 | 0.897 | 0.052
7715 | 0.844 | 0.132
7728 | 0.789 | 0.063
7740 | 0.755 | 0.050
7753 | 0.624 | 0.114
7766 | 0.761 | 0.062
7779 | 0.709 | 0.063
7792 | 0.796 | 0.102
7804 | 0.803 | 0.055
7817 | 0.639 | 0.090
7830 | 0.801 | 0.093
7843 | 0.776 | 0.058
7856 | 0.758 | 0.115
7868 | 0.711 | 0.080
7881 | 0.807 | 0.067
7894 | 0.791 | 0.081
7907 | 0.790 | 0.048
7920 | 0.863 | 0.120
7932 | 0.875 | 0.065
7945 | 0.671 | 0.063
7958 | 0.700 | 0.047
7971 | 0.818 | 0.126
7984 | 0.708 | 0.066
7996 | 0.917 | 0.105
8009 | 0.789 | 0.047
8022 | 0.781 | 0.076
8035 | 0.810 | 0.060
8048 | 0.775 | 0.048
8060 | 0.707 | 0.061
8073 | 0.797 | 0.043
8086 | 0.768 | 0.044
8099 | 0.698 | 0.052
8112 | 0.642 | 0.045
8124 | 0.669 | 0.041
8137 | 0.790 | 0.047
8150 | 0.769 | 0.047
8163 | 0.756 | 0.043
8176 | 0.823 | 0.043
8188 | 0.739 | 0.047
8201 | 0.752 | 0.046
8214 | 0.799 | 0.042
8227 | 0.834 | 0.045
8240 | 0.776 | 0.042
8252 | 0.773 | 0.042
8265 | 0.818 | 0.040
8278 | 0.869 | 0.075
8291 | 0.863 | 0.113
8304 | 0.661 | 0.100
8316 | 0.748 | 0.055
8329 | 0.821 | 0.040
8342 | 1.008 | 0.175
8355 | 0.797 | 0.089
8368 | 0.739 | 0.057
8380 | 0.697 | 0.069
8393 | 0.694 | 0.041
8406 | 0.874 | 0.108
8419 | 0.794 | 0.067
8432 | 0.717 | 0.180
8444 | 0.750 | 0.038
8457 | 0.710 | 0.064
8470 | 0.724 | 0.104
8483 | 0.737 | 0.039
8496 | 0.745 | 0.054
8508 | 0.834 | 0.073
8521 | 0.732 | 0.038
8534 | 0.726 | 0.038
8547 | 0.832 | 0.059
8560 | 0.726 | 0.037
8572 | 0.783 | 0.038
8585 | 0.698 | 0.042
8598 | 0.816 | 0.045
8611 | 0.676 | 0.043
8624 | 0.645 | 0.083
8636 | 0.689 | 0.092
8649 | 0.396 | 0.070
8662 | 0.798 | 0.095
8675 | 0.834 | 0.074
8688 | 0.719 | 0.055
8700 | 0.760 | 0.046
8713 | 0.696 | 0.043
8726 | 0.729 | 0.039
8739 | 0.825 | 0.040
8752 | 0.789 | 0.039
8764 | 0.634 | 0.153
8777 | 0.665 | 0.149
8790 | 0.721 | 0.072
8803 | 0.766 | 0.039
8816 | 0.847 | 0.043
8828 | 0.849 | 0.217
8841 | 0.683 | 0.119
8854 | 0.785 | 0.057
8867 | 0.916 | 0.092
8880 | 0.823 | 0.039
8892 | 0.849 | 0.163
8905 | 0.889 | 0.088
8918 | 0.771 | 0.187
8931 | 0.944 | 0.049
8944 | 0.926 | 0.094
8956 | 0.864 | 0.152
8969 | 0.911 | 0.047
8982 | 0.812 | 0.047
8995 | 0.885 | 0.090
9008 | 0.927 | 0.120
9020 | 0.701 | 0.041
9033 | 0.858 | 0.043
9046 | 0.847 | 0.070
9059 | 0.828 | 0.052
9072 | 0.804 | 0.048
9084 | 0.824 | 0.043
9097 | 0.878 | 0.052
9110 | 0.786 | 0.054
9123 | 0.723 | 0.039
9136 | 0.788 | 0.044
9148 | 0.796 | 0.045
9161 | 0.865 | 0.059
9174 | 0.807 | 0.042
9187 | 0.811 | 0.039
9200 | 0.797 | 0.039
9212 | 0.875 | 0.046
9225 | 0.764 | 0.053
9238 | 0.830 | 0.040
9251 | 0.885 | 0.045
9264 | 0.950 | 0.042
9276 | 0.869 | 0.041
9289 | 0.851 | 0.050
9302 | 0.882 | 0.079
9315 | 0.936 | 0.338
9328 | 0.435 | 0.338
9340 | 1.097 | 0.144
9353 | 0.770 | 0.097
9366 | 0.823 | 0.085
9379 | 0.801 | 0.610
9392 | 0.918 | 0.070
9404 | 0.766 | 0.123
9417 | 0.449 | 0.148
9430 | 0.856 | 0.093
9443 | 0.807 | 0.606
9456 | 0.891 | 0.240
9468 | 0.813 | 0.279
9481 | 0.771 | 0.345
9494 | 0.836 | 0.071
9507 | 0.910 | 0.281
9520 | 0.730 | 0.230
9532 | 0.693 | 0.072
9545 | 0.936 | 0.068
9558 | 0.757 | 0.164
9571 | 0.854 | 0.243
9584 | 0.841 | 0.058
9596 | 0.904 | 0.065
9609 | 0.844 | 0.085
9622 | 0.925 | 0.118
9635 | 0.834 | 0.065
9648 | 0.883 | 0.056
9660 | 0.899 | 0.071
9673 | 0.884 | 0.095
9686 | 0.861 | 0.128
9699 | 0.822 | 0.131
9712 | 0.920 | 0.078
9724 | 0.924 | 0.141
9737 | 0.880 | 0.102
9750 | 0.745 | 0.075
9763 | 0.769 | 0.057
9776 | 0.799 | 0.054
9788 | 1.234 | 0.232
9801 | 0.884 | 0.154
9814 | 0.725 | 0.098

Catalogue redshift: 0.668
